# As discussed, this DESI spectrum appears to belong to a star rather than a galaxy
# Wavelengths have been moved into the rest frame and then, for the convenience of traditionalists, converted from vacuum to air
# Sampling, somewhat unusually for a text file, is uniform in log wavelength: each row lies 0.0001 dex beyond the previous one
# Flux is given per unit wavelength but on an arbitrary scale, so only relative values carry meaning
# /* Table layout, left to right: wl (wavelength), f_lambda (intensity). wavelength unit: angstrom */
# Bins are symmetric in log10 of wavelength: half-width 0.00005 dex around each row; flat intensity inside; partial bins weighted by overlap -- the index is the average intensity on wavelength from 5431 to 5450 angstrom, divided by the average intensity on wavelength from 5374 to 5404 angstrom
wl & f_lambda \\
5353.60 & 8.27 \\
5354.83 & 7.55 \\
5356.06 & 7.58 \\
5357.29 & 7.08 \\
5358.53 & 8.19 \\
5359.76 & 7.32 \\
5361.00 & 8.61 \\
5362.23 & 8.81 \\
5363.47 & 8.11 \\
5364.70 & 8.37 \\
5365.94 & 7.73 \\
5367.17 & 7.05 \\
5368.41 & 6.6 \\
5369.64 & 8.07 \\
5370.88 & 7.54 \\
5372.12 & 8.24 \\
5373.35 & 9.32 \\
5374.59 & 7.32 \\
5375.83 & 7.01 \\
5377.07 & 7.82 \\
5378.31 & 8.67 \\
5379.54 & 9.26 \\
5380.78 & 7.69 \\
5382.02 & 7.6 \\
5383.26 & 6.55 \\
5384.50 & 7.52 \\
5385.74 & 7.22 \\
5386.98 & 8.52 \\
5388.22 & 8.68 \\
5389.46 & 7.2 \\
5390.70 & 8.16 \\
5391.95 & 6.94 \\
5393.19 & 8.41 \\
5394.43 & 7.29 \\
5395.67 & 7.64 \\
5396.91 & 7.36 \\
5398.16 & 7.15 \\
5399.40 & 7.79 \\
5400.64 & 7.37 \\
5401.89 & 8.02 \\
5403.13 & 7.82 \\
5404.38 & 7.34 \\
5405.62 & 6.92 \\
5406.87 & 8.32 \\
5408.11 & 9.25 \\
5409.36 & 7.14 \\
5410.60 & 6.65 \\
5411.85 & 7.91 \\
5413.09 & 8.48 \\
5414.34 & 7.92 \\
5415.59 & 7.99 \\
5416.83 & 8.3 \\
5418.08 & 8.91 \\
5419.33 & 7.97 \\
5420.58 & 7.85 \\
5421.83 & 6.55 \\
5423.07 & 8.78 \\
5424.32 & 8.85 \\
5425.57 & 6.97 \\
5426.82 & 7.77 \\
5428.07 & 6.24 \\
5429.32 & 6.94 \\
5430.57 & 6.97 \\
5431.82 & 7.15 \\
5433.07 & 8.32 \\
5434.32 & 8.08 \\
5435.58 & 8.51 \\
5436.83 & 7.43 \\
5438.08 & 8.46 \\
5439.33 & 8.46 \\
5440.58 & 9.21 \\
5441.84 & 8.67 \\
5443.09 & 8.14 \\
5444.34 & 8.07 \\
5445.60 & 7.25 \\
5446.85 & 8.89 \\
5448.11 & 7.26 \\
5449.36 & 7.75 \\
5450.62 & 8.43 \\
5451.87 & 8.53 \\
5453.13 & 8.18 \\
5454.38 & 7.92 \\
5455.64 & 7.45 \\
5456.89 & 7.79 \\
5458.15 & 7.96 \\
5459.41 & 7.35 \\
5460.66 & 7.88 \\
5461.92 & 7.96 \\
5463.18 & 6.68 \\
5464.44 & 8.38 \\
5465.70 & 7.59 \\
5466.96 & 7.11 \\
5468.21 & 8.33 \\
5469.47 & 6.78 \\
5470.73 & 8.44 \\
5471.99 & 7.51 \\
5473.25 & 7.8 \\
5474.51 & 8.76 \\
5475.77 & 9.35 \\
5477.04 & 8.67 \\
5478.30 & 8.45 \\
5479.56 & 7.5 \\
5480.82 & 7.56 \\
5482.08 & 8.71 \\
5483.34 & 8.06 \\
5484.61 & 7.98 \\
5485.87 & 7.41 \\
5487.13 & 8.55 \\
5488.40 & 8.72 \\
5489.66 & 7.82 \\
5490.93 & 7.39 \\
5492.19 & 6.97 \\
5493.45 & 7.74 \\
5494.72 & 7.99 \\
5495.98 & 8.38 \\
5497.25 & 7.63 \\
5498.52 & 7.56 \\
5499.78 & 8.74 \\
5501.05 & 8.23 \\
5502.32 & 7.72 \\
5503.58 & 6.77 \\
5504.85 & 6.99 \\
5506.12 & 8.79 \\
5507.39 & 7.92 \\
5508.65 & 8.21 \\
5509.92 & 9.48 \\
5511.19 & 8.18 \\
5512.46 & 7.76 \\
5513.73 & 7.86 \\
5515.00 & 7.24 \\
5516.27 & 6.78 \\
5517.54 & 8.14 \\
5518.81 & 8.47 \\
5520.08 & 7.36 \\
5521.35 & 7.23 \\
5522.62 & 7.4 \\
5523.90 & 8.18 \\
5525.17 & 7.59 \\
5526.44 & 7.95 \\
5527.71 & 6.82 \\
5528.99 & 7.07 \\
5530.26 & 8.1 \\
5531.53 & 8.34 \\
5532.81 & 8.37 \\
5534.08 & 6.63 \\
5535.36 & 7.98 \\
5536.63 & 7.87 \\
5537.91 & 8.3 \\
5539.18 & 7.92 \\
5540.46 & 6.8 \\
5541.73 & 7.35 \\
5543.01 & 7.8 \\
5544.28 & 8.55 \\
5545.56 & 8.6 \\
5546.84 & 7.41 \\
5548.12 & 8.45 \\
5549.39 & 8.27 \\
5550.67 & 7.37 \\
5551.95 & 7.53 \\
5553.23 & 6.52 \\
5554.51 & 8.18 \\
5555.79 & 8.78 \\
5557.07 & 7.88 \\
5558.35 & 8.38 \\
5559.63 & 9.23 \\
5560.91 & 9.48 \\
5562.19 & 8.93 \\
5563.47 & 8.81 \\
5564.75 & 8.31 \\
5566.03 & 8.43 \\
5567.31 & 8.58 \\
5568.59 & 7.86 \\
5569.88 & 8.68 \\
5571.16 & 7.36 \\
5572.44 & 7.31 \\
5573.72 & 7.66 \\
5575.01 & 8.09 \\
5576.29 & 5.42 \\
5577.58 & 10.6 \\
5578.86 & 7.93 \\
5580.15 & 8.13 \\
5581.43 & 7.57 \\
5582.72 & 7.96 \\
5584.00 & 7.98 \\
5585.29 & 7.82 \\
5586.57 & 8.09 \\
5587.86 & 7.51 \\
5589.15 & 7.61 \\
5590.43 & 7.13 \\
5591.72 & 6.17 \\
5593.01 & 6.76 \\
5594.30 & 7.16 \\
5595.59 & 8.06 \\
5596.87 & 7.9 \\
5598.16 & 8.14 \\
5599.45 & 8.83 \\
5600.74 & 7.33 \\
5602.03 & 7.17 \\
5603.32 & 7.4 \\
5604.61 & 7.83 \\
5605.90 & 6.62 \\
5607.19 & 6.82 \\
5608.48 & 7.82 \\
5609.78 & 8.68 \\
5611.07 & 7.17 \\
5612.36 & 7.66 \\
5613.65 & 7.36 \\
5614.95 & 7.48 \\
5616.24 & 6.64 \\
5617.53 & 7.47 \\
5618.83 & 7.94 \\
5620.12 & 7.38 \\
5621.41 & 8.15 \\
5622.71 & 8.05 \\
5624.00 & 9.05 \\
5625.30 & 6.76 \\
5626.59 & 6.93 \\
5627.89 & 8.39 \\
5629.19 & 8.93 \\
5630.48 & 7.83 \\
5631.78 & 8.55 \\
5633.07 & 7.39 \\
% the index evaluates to 1.1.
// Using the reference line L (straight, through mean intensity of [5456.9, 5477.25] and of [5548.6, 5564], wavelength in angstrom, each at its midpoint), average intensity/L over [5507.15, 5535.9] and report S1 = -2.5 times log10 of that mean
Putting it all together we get 0.05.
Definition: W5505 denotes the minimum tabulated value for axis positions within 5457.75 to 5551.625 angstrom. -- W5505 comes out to 6.63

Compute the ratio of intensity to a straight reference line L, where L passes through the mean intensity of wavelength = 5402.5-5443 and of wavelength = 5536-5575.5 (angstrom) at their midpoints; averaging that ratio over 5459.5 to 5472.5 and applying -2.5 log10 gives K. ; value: 0.04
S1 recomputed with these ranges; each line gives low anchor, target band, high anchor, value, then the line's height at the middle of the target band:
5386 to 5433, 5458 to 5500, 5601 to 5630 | -0.033 mag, 7.69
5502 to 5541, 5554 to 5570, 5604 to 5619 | -0.130 mag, 7.61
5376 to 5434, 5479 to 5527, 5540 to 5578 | 0.012 mag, 7.96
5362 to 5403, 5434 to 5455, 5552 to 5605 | -0.050 mag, 7.82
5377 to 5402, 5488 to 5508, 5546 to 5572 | 0.031 mag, 8.05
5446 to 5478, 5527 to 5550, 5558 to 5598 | 0.020 mag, 7.96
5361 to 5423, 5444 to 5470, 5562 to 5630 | 0.002 mag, 7.8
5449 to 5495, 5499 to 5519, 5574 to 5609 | -0.015 mag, 7.84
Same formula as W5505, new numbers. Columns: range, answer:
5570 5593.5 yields 5.42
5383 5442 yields 6.24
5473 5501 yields 6.97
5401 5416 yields 6.65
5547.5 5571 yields 6.52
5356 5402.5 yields 6.55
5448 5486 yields 6.68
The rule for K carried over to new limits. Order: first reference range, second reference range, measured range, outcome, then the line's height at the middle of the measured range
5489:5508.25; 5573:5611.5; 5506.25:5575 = -0.033 mag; 7.72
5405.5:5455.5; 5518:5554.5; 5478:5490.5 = -0.030 mag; 7.83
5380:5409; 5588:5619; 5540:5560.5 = -0.064 mag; 7.52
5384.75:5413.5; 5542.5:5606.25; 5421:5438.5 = 0.016 mag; 7.75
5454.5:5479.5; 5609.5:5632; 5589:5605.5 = 0.044 mag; 7.79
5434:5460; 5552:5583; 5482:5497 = 0.023 mag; 8.11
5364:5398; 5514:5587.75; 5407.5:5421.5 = -0.028 mag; 7.79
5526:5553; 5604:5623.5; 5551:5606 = -0.034 mag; 7.65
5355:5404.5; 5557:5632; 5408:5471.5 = -0.010 mag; 7.8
